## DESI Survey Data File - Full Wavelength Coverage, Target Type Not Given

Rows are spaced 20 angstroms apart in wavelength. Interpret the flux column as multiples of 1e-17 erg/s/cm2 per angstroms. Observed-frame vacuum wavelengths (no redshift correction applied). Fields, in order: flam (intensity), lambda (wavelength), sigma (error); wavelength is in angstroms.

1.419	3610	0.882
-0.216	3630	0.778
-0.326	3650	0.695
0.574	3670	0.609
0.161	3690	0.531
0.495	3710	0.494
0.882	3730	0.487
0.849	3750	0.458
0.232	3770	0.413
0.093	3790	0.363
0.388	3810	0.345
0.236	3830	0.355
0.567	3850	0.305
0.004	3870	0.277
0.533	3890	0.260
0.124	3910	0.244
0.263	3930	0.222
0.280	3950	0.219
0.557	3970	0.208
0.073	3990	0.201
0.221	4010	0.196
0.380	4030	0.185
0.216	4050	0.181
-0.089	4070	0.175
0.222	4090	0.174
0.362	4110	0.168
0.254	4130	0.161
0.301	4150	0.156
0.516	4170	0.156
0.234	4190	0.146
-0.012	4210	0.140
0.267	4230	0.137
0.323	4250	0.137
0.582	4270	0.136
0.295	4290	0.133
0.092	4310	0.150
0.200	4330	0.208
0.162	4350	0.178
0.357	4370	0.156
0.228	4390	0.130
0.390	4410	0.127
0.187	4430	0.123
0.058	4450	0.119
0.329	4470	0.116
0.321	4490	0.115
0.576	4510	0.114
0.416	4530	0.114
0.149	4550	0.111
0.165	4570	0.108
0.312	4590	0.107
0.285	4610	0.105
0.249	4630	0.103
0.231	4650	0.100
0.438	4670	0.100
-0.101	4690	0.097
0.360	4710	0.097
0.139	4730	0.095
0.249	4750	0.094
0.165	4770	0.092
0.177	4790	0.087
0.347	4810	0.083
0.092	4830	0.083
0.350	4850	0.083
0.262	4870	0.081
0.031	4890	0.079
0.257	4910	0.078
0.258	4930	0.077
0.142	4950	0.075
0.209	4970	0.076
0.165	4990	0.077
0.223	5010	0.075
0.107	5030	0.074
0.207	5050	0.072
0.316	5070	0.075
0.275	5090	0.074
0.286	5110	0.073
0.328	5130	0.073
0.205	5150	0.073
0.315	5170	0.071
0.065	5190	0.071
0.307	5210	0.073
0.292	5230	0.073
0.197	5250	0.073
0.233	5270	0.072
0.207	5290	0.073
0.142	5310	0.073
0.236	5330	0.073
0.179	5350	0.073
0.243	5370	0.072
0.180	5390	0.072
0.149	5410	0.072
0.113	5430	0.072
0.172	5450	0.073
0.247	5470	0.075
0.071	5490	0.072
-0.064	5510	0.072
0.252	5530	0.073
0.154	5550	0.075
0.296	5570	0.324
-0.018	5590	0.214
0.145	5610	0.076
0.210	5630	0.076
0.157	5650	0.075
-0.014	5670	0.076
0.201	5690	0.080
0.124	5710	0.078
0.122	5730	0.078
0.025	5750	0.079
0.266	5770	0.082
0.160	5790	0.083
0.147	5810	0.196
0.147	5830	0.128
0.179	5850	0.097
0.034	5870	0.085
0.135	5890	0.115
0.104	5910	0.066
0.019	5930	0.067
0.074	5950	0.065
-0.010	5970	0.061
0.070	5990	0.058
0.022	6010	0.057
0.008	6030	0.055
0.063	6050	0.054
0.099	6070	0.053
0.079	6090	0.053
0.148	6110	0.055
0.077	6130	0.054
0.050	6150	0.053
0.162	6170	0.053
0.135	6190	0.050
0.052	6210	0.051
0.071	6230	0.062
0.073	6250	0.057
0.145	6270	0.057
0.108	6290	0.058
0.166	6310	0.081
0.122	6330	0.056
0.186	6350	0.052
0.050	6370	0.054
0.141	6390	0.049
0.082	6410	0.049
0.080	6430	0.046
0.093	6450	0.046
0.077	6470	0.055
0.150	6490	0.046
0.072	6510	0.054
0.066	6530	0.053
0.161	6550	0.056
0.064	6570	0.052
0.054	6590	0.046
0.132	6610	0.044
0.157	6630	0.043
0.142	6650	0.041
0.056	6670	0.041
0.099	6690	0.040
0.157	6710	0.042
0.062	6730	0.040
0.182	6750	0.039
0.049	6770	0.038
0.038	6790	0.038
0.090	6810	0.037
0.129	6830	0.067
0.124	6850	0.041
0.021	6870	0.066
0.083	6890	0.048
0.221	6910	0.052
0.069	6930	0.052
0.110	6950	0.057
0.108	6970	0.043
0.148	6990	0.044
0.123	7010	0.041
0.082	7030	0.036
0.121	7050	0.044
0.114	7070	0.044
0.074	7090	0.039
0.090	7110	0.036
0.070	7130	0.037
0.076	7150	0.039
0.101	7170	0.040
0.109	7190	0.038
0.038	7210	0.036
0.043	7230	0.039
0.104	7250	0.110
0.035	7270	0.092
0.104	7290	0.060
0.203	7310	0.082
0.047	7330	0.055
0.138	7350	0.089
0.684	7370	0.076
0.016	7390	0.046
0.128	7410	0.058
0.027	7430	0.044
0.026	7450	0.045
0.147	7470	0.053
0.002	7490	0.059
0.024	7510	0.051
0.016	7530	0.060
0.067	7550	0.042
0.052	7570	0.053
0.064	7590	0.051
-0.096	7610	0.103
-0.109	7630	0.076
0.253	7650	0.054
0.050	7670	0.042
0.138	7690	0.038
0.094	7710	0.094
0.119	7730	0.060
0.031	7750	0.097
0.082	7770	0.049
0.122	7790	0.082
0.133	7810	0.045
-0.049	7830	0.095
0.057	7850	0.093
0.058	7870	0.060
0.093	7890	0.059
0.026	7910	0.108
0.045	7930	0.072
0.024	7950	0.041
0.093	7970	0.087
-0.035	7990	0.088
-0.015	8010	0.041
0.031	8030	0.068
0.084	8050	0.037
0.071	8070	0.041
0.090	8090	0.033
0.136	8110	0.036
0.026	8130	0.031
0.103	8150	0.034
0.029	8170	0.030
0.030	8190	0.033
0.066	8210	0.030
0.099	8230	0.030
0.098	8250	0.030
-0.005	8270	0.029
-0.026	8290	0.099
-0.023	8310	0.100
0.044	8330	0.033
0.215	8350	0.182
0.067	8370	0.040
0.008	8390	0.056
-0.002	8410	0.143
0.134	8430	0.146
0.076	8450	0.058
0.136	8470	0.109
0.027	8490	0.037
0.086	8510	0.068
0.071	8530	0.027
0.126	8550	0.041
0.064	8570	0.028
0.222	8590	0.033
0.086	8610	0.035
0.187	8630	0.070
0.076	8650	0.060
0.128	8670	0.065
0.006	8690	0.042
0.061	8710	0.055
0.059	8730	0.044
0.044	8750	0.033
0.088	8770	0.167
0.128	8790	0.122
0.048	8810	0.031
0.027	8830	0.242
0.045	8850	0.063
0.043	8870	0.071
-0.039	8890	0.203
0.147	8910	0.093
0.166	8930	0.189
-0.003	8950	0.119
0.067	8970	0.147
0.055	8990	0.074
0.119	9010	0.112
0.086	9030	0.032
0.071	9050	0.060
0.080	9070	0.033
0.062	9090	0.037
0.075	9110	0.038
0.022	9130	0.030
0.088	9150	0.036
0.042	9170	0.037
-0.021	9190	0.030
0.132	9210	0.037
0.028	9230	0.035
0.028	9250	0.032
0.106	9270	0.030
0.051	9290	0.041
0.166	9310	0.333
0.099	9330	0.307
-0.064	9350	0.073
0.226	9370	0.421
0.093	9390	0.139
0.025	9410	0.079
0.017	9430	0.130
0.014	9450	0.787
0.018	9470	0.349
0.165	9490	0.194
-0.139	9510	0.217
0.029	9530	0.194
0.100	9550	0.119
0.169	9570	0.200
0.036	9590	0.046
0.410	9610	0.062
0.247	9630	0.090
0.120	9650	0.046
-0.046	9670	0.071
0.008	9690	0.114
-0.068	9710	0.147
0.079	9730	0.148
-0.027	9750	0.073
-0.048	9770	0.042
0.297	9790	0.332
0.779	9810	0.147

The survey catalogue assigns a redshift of 0.98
